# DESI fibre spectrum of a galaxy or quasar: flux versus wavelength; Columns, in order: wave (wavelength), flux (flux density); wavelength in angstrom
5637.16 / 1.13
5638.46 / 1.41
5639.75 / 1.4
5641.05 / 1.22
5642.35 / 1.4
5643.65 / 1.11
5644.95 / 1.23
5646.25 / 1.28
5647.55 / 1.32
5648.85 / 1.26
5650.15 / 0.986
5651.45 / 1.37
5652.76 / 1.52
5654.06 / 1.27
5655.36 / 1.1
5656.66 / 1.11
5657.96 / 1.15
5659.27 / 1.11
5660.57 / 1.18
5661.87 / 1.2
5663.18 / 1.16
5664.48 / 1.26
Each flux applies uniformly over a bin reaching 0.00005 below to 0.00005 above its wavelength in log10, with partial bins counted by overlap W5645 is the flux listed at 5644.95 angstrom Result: 1.23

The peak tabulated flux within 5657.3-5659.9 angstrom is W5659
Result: 1.15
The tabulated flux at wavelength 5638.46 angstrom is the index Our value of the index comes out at 1.41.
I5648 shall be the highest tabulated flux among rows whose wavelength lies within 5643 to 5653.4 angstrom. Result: 1.52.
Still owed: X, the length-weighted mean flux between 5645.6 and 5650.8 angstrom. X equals 1.21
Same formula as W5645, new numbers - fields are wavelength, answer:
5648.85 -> 1.26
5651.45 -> 1.37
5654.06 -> 1.27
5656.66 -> 1.11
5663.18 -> 1.16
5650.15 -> 0.986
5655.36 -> 1.1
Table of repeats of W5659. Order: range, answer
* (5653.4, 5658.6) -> 1.27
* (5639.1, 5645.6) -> 1.4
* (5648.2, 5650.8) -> 1.26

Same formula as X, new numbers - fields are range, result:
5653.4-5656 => 1.19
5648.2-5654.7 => 1.28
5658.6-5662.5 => 1.16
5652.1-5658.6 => 1.23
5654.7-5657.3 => 1.11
